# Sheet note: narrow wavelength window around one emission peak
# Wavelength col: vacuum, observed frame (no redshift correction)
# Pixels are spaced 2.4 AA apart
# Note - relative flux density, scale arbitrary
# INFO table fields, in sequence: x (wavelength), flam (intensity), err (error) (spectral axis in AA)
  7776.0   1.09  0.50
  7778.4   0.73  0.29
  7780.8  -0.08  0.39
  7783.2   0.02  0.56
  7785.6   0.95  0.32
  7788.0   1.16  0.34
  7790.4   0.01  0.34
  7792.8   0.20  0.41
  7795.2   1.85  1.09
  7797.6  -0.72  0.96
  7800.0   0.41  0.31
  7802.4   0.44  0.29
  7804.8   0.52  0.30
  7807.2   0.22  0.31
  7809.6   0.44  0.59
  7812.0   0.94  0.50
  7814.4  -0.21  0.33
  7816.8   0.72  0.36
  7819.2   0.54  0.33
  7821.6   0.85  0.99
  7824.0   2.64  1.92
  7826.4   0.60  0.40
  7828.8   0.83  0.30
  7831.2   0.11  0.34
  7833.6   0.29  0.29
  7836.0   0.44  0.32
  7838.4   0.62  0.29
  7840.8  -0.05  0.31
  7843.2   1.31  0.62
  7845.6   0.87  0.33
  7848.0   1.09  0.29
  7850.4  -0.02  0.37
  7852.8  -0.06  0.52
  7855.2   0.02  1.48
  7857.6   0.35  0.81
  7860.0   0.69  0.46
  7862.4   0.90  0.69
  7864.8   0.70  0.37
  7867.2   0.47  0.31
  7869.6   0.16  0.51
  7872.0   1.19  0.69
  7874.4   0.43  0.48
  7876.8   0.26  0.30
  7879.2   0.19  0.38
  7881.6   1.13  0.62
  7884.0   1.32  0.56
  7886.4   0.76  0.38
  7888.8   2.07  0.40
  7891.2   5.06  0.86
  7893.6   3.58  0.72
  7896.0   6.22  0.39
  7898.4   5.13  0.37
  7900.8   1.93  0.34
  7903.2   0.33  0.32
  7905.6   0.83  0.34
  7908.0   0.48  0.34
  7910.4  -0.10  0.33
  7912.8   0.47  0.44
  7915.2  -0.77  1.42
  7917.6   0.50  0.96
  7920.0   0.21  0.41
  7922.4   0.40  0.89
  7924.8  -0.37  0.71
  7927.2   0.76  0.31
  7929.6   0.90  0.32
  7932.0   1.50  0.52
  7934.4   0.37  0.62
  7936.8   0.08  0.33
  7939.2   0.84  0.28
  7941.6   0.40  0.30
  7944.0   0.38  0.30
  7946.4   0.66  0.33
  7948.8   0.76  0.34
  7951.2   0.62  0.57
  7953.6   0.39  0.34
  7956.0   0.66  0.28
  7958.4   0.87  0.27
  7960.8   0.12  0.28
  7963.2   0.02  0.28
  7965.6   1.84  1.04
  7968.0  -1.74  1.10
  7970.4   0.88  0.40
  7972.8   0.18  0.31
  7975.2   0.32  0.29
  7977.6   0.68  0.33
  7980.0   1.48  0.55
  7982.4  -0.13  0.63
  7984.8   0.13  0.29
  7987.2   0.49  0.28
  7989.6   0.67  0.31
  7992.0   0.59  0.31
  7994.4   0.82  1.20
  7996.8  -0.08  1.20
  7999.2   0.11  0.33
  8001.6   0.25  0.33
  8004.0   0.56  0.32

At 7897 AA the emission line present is [O II]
